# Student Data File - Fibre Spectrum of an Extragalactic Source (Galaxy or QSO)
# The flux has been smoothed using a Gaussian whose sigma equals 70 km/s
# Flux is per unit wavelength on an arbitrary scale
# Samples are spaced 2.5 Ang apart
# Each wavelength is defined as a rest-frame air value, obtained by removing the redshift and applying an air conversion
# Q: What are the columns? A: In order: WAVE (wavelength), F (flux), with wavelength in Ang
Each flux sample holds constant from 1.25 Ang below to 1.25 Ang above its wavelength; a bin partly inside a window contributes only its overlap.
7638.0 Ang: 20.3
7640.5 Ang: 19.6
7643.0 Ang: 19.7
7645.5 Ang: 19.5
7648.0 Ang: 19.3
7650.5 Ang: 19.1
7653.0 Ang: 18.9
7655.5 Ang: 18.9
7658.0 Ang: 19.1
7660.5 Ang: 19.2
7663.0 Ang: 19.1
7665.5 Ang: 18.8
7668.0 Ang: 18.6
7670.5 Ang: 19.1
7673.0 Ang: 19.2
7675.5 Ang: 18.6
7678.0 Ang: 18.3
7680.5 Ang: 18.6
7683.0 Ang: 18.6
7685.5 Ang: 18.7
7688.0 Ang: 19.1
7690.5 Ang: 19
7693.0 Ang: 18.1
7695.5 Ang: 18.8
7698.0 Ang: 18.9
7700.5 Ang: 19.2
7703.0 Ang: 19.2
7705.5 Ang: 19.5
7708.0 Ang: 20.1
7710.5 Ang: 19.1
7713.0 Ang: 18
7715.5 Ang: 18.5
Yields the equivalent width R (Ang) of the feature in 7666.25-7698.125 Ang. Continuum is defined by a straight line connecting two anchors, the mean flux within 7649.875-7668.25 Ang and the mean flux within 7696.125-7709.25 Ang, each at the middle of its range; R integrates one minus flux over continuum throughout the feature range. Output 0.7 Ang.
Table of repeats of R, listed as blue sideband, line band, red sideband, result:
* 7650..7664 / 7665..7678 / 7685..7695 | 0.1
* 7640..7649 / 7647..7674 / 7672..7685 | 0.1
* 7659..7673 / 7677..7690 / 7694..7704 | 0.2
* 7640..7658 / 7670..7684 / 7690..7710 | 0.3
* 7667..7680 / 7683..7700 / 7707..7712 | 0.3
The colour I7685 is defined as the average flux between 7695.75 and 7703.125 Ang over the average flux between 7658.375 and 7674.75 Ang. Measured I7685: 1.00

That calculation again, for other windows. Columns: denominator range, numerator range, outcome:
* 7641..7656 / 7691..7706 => 0.98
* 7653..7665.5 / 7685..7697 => 0.99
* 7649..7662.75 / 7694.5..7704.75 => 1.00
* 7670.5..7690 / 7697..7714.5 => 1.02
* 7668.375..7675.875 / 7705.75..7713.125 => 1.02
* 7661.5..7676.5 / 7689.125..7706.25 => 1.00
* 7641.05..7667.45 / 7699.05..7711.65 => 1.01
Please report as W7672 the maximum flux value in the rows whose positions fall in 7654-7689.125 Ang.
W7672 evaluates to 19.2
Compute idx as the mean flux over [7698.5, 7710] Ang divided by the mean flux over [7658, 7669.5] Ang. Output 1.0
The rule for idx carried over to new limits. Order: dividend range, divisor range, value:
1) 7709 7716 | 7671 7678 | 0.99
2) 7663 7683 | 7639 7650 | 0.96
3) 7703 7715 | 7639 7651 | 0.98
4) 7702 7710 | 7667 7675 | 1.03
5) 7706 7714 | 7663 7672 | 1.01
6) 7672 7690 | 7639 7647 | 0.96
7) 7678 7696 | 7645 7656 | 0.98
